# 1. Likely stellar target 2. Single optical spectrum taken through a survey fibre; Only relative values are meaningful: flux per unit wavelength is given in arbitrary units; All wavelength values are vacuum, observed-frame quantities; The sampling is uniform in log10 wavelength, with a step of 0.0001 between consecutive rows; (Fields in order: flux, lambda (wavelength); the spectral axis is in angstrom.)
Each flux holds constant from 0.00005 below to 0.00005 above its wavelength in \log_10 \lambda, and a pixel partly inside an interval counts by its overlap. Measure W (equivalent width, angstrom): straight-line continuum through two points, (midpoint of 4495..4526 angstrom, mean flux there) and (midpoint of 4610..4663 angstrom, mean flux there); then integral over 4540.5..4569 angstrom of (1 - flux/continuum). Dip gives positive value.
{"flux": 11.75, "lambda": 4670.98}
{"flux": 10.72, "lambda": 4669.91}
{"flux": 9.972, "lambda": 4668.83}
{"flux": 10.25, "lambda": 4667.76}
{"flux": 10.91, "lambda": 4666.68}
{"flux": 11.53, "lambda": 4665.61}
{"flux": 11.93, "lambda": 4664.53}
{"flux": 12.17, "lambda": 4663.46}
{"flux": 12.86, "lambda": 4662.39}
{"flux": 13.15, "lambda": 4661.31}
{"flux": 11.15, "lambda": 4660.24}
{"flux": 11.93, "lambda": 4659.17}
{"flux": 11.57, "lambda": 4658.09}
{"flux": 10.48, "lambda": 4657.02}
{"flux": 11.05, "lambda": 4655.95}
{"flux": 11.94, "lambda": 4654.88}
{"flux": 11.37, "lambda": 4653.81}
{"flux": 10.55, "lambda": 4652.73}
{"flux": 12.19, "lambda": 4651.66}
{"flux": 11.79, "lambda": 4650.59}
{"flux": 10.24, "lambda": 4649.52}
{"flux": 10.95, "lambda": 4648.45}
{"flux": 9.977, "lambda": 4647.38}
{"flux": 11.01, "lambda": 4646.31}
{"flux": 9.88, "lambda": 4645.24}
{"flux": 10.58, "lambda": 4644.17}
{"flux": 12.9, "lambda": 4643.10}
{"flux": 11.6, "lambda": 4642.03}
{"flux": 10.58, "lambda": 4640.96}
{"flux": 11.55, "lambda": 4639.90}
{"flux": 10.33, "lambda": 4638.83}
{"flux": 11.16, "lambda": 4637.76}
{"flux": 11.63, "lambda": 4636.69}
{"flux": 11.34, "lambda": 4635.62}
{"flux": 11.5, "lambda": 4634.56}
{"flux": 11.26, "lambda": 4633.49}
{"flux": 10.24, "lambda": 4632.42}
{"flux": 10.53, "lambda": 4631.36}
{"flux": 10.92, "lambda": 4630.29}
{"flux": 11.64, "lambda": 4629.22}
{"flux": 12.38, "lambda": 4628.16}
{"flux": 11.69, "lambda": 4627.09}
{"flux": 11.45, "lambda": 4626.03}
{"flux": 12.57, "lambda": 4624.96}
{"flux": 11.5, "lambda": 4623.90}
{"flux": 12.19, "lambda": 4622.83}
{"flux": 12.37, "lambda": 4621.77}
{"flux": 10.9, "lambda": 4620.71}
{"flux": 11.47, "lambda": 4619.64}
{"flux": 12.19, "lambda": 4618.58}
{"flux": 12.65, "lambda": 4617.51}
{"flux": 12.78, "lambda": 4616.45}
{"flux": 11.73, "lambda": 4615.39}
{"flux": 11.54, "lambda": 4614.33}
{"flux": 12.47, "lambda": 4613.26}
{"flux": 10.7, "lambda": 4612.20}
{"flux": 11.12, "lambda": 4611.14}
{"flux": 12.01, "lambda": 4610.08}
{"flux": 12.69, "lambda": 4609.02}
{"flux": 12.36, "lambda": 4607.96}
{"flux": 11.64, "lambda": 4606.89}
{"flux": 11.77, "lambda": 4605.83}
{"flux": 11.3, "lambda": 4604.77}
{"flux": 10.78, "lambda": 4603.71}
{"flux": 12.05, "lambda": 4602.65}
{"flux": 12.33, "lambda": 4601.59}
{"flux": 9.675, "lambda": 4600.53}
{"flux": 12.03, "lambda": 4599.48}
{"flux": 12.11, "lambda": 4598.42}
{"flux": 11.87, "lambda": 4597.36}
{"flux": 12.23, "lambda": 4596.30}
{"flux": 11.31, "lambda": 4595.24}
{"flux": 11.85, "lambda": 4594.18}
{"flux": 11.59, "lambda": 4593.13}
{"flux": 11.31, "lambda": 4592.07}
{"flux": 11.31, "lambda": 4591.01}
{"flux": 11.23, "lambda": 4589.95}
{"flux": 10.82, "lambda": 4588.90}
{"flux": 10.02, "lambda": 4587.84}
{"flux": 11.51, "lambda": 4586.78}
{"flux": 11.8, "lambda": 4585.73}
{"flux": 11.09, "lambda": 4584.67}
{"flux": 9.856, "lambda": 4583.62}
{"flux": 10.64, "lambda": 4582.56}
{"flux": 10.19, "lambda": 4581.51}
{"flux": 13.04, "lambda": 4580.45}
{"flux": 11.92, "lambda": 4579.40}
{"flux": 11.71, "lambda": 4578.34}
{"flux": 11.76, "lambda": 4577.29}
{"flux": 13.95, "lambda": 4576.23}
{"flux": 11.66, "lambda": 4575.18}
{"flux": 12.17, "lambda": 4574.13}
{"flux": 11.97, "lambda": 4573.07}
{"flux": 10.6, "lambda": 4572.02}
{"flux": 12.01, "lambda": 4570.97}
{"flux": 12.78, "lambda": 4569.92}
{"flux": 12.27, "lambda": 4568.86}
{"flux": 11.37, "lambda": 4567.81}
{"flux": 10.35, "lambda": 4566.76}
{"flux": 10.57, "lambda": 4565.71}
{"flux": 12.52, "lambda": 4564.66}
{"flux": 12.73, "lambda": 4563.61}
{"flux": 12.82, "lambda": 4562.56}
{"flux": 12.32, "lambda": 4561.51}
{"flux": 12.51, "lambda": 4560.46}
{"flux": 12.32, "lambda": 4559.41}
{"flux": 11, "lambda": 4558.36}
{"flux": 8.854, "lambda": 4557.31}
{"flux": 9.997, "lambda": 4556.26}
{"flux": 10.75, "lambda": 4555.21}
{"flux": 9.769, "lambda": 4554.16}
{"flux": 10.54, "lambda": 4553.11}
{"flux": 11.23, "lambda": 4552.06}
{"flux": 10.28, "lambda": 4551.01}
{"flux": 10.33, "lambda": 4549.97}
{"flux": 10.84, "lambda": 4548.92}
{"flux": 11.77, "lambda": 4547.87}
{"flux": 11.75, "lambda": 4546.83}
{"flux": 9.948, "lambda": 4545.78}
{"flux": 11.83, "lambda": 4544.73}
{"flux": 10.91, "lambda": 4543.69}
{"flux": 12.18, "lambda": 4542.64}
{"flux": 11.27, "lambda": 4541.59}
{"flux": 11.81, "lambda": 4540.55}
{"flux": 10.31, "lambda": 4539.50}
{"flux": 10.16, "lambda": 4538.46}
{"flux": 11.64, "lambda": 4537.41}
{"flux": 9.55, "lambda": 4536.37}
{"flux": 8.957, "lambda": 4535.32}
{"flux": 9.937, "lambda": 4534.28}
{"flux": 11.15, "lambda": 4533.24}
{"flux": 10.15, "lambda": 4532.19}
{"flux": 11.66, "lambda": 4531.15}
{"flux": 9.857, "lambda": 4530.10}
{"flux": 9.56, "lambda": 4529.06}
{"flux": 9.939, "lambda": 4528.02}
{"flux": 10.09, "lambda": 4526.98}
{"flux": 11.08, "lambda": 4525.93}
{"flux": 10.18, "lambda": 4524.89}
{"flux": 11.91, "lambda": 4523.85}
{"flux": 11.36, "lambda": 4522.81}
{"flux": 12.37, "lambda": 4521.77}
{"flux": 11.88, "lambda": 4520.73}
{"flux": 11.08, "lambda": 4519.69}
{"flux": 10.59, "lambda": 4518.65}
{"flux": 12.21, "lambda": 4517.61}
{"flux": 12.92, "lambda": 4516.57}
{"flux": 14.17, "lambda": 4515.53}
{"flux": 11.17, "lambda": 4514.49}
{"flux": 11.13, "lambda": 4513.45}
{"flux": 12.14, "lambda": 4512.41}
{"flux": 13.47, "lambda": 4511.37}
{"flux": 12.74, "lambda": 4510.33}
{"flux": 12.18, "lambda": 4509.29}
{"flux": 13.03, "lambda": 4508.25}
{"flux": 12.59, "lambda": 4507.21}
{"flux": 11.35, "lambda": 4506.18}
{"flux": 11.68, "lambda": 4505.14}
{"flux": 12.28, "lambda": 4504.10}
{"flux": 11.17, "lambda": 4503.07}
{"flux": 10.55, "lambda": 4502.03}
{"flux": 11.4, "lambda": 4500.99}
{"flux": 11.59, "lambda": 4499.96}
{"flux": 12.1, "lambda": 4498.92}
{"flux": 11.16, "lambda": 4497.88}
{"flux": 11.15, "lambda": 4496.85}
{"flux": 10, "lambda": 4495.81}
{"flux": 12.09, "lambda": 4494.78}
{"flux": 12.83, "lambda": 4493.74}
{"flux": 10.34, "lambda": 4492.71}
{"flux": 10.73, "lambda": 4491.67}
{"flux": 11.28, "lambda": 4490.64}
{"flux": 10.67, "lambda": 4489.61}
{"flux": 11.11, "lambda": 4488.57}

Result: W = 1.1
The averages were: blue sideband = 11.8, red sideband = 11.5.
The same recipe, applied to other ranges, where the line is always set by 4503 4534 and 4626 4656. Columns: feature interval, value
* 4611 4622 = -0.6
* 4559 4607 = -1.2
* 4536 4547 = 0.4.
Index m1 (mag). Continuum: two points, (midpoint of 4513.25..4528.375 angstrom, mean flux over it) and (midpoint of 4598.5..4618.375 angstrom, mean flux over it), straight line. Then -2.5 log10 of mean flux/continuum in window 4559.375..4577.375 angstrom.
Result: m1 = -0.04 mag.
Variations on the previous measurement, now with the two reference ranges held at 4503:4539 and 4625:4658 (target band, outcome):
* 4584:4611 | -0.027 mag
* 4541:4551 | 0.015 mag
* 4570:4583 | -0.054 mag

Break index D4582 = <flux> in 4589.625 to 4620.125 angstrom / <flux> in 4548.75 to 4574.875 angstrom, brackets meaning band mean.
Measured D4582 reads 1.04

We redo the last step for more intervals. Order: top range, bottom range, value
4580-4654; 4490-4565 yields 1.01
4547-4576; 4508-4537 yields 1.01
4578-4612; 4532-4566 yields 1.04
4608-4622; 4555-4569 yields 1.04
